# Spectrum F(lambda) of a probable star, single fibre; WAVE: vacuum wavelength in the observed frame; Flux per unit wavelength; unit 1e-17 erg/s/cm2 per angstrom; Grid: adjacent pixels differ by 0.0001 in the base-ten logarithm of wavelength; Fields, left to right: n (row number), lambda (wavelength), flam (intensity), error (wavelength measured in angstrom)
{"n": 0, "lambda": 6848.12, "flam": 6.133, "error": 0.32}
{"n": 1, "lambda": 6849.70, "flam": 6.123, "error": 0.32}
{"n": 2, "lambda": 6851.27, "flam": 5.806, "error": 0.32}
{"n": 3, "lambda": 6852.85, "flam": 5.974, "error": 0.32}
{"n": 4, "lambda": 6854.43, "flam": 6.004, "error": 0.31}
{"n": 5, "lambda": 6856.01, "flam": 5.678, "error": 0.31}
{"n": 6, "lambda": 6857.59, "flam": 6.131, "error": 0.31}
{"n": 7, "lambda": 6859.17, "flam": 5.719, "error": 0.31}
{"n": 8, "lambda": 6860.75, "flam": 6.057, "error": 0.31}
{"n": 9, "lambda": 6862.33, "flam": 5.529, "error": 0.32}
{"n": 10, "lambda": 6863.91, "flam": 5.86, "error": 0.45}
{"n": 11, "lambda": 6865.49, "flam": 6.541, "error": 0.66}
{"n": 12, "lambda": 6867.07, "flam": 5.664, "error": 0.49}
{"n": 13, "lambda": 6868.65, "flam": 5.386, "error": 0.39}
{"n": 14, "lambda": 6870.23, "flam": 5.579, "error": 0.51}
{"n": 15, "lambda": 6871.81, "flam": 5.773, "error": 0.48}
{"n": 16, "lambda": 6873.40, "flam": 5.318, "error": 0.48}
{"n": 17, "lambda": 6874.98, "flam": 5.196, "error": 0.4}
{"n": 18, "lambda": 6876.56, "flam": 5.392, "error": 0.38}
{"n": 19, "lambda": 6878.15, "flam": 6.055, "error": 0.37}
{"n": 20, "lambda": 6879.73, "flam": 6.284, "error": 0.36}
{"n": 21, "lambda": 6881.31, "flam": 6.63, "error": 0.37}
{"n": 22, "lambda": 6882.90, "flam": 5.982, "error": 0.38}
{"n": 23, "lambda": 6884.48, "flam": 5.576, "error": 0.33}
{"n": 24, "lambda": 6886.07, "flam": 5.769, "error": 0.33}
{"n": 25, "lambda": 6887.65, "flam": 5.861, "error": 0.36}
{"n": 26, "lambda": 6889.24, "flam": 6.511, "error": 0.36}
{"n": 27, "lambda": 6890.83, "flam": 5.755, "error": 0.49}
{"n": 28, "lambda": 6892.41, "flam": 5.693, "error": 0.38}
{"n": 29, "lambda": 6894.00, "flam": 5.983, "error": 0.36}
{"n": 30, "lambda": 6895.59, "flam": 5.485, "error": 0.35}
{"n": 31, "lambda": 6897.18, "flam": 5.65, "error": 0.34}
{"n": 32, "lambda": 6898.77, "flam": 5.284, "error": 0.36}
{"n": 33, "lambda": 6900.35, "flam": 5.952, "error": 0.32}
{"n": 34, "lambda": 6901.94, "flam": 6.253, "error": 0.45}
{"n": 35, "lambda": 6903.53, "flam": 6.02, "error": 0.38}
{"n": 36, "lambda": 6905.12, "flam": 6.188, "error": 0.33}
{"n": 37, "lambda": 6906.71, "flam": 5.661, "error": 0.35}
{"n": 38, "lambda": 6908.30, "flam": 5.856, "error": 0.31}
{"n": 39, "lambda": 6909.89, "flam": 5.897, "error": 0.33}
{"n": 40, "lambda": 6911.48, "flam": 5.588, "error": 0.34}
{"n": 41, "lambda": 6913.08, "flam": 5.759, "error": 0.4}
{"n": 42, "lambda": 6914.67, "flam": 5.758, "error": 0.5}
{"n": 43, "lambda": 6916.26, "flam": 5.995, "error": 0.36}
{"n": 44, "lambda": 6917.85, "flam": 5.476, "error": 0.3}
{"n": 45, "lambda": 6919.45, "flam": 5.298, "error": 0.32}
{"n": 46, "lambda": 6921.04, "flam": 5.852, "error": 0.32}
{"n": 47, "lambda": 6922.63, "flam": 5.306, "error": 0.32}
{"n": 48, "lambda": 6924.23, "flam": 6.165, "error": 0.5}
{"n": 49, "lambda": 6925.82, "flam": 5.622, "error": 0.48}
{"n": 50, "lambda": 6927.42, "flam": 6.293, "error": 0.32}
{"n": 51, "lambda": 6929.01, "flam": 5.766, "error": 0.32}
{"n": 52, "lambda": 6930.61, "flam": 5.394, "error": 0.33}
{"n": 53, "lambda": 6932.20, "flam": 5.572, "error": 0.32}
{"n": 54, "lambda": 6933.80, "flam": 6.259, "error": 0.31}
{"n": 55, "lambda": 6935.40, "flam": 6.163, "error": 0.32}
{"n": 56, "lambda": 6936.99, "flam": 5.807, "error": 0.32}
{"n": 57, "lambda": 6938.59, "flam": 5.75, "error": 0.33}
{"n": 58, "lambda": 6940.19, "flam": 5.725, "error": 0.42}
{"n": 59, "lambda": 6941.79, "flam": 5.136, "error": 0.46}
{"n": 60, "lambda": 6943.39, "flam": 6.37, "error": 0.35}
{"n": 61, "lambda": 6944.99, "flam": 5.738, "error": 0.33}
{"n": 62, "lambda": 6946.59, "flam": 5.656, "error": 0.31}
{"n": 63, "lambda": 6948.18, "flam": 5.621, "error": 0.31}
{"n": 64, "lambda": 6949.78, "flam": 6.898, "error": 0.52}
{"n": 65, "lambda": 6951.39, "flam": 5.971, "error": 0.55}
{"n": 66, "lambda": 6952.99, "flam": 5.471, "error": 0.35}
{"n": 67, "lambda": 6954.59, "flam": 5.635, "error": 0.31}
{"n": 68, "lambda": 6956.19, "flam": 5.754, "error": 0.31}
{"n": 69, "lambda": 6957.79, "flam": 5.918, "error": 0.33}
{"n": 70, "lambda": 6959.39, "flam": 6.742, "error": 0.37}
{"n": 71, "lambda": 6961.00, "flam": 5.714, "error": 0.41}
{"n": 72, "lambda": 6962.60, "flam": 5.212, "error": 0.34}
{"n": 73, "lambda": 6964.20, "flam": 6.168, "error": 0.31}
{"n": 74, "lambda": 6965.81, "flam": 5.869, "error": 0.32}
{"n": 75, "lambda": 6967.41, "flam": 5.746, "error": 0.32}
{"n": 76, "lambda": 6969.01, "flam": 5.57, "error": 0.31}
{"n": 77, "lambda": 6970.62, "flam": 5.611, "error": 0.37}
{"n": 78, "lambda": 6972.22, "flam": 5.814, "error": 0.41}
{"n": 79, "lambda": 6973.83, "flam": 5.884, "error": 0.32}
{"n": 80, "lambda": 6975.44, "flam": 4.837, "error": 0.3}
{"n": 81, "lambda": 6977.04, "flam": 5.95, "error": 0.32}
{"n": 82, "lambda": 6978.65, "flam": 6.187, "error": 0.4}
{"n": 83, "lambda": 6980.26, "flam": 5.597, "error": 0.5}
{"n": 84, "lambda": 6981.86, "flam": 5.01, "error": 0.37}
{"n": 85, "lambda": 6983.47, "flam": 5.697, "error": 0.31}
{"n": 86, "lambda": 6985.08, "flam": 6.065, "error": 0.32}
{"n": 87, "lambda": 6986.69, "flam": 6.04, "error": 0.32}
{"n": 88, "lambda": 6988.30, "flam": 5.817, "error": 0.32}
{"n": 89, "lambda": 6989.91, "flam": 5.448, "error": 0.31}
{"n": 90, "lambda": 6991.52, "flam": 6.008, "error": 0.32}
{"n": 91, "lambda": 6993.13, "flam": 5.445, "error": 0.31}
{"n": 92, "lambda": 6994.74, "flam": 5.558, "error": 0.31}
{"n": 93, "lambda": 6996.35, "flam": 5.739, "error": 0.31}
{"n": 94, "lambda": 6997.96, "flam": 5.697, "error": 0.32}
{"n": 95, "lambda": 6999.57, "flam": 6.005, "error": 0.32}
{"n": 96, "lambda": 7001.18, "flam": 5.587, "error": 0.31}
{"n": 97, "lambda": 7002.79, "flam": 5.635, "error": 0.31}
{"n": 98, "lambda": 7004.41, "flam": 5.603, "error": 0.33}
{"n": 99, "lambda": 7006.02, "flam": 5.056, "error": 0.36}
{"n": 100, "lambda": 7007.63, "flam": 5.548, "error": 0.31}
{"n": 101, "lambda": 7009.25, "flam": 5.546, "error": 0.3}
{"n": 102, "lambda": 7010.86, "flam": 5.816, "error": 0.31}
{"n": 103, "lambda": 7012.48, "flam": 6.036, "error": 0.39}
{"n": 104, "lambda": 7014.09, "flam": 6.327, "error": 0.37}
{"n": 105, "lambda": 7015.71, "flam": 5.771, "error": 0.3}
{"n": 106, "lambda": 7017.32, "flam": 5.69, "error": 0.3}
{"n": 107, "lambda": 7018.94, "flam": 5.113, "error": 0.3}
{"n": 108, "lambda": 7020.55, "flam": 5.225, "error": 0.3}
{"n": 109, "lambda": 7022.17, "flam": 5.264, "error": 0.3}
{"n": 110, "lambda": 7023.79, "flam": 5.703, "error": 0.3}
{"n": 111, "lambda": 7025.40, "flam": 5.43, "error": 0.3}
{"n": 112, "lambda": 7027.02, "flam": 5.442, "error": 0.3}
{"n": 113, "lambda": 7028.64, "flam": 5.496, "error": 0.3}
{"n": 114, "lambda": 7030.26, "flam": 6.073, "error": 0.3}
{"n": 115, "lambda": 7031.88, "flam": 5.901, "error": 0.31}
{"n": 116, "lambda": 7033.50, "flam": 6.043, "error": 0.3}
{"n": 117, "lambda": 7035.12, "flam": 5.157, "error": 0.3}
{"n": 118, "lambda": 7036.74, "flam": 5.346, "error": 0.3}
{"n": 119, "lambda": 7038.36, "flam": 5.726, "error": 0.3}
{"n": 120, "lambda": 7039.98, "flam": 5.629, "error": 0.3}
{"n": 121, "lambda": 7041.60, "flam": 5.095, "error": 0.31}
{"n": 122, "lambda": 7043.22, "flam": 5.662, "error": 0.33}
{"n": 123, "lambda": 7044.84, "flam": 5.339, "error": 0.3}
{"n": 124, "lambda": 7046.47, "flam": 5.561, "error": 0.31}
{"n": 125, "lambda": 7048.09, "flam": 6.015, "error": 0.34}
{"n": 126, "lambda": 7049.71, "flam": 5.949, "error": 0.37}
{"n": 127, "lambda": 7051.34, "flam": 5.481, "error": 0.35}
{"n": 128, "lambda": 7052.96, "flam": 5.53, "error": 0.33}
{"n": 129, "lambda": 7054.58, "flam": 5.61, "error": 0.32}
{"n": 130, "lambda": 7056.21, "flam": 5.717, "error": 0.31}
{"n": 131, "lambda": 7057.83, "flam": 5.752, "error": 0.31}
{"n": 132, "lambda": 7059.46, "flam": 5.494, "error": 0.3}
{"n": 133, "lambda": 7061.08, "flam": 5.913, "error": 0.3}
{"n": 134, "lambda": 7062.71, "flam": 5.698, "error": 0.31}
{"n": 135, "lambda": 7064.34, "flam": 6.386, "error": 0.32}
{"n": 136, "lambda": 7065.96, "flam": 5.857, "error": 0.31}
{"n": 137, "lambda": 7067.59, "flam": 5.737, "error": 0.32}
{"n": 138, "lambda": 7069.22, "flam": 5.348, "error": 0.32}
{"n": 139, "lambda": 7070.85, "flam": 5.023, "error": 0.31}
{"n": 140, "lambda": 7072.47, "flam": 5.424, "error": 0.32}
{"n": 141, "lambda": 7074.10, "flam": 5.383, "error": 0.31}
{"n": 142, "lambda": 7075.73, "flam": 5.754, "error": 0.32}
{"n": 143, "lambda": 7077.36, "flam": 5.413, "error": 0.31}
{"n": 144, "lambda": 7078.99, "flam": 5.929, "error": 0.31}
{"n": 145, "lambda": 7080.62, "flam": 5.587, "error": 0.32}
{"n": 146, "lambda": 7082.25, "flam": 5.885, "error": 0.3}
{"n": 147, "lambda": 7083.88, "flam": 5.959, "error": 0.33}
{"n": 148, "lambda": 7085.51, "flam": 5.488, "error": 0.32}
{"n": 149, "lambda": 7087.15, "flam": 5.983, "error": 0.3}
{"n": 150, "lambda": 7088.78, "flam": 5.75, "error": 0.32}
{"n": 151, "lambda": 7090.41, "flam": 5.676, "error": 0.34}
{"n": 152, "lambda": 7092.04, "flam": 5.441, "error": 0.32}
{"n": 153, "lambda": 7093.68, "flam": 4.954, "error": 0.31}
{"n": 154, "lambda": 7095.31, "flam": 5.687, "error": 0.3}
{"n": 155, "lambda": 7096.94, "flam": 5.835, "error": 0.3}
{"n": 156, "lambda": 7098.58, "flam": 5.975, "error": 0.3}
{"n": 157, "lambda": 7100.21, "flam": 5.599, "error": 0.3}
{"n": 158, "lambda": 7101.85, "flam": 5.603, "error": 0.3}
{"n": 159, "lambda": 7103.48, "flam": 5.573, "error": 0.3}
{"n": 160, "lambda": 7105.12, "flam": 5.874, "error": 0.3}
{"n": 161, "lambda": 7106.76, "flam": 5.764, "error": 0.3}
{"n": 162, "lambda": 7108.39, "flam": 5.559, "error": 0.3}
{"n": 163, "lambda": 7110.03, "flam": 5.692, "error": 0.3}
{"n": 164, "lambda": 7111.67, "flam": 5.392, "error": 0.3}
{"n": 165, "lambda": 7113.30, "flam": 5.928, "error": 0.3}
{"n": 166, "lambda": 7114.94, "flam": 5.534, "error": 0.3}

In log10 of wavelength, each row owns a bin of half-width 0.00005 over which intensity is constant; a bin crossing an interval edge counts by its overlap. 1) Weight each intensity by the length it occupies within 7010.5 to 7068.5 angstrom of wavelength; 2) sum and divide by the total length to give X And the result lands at 5.66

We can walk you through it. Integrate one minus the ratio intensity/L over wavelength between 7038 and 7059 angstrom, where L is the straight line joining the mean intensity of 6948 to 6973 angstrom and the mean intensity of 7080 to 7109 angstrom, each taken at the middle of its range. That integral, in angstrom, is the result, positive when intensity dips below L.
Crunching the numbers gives 0.5 angstrom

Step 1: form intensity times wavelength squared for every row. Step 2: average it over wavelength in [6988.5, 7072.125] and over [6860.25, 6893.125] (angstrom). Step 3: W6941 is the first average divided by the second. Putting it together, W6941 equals 1.01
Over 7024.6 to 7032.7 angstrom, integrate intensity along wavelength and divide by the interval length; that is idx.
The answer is 5.66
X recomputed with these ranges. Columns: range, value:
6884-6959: 5.82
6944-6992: 5.79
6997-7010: 5.59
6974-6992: 5.7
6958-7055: 5.67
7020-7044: 5.55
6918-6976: 5.79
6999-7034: 5.64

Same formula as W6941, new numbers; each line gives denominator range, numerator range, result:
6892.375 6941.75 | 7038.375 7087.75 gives 1.02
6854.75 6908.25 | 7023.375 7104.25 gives 1.02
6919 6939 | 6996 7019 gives 1.00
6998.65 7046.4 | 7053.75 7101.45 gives 1.03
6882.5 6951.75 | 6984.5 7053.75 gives 1.00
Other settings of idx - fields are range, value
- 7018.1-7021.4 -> 5.17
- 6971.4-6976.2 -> 5.51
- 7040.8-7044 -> 5.38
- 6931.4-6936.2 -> 6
